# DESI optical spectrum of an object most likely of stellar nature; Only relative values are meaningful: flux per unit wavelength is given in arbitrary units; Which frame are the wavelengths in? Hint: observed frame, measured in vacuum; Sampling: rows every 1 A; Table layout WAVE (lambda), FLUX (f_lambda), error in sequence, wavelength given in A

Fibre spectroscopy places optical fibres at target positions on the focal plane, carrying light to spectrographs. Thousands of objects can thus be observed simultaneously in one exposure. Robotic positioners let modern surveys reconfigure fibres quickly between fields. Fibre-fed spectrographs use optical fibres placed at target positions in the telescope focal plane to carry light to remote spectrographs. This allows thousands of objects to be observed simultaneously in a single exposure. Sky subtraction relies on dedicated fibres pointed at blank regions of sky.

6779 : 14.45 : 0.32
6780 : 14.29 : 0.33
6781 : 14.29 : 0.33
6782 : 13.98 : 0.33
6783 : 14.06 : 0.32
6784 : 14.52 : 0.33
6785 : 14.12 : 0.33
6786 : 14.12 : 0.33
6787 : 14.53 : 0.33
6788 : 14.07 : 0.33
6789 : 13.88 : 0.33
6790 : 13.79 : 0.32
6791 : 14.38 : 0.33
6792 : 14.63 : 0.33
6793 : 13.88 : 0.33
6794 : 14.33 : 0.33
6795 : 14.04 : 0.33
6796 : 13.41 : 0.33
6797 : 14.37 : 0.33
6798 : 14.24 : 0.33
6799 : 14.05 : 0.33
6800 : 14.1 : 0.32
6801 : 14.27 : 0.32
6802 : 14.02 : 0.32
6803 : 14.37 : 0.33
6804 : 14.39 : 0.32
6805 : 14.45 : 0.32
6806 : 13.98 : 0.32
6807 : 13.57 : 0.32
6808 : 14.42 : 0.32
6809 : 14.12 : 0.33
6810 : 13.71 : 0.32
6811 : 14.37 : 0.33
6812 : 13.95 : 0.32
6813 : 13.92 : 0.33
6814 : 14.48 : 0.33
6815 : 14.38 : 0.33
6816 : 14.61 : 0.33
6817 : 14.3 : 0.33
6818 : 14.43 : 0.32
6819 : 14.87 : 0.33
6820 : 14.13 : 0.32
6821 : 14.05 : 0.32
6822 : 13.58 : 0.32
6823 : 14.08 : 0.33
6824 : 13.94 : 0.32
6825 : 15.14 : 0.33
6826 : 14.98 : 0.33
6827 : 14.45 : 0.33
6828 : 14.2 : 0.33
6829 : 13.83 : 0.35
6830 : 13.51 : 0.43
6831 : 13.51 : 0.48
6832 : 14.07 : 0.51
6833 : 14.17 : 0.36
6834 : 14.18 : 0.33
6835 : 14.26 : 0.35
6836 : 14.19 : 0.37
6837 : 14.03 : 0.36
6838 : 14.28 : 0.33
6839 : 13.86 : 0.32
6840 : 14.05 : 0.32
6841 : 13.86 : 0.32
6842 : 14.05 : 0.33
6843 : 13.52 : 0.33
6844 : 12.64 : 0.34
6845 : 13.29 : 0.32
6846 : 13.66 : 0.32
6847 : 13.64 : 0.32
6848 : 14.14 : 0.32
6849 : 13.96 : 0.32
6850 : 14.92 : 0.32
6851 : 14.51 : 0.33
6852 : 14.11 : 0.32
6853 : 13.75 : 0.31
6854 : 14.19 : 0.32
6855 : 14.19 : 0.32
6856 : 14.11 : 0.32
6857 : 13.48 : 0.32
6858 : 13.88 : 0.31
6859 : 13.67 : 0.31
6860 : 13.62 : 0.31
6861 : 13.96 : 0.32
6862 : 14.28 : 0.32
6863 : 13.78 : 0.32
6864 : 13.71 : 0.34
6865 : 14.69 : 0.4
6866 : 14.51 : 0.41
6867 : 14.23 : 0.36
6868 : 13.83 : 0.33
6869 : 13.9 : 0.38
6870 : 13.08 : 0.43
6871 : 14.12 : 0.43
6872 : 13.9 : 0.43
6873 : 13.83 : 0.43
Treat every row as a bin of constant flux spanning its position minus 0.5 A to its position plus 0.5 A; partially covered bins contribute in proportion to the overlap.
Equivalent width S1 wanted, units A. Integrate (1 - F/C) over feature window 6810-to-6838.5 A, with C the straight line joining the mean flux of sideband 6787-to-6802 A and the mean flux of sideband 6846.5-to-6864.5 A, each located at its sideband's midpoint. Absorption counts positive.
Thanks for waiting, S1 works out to -0.3 A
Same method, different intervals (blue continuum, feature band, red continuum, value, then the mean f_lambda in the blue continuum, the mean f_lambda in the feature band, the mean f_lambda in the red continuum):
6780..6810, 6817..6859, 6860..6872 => 0.03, 14.1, 14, 14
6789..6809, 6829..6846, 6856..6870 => 0.22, 14.1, 13.8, 13.9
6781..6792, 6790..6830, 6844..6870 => -0.29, 14.2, 14.2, 14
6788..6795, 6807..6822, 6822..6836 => -0.08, 14.1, 14.2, 14.2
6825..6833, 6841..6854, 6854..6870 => 0.17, 14.2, 13.9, 14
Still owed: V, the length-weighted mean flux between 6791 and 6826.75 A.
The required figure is 14.2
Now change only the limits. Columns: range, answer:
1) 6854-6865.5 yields 14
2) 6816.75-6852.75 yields 14.1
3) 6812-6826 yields 14.3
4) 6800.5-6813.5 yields 14.1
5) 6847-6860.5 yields 14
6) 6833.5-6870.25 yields 14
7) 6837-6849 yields 13.7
